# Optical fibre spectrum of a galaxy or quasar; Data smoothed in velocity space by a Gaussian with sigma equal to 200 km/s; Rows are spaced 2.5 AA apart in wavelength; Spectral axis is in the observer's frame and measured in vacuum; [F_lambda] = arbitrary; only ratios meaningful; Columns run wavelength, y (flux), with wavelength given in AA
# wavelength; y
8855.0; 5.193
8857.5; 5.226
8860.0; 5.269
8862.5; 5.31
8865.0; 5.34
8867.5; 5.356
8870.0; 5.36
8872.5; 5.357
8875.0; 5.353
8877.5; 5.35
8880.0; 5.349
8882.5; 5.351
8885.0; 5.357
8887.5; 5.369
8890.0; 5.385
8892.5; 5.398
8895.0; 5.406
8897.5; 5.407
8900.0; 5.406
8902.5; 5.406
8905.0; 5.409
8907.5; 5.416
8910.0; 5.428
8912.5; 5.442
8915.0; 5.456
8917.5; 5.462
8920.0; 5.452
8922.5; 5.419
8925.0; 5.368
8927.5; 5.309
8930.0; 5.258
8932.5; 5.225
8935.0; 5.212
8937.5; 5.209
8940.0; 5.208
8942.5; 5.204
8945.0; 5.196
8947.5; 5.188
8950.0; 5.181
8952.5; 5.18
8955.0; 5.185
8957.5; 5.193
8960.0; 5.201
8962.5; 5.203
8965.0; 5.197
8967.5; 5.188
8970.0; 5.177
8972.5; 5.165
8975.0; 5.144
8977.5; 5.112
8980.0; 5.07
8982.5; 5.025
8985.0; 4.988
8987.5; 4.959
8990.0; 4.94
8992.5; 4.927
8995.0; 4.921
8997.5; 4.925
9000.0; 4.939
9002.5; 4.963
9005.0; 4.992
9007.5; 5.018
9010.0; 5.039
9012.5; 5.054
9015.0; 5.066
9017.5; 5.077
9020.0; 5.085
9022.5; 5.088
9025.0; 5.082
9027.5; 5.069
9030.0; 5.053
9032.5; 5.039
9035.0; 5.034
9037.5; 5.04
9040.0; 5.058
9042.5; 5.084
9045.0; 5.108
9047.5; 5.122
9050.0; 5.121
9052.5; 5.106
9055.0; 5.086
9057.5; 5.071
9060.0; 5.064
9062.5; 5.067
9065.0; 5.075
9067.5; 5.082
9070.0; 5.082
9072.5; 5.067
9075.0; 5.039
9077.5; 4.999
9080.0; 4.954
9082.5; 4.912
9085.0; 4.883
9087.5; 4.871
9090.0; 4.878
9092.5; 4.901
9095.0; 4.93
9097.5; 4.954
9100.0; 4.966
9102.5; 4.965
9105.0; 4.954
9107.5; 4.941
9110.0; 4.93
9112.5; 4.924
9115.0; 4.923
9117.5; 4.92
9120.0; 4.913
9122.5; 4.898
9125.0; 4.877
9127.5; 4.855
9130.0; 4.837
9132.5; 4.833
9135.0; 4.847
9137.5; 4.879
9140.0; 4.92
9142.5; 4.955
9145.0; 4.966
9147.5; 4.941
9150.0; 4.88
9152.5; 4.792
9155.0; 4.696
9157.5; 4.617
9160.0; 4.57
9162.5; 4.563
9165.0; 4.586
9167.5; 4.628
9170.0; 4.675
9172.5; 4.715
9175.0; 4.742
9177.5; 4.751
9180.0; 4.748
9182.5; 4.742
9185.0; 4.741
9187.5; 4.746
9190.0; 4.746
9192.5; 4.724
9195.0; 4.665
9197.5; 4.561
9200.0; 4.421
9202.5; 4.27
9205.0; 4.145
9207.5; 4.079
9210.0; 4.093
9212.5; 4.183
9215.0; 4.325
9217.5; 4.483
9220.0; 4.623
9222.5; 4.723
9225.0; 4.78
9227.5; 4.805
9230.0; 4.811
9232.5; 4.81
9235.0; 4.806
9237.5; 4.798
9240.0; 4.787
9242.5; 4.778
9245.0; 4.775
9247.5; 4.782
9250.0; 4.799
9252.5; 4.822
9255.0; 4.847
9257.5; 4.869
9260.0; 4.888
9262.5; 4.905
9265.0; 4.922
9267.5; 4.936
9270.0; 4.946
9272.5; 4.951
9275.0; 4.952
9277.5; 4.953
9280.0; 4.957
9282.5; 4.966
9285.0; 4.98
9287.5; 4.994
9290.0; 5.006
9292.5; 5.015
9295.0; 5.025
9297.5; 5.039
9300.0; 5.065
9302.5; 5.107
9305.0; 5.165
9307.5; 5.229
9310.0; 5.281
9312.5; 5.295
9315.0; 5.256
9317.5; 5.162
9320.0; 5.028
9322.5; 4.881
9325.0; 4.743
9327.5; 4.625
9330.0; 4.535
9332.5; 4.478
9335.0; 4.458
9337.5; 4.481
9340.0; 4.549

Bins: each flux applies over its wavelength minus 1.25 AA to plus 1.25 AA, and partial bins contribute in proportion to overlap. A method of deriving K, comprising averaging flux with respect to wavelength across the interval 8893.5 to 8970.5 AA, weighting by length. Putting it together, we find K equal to 5.3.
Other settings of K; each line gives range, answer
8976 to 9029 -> 5.02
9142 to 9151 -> 4.94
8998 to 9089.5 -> 5.04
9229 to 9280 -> 4.86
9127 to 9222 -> 4.64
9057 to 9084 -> 5.04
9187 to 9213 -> 4.42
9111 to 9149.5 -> 4.9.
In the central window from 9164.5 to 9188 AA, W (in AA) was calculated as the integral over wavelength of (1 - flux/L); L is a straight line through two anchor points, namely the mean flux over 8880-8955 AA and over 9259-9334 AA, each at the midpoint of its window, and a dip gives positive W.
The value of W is 1.7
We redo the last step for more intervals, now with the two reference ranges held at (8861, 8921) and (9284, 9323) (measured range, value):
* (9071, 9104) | 1.90 AA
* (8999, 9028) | 1.44 AA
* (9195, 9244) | 5.82 AA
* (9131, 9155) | 1.53 AA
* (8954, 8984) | 1.01 AA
